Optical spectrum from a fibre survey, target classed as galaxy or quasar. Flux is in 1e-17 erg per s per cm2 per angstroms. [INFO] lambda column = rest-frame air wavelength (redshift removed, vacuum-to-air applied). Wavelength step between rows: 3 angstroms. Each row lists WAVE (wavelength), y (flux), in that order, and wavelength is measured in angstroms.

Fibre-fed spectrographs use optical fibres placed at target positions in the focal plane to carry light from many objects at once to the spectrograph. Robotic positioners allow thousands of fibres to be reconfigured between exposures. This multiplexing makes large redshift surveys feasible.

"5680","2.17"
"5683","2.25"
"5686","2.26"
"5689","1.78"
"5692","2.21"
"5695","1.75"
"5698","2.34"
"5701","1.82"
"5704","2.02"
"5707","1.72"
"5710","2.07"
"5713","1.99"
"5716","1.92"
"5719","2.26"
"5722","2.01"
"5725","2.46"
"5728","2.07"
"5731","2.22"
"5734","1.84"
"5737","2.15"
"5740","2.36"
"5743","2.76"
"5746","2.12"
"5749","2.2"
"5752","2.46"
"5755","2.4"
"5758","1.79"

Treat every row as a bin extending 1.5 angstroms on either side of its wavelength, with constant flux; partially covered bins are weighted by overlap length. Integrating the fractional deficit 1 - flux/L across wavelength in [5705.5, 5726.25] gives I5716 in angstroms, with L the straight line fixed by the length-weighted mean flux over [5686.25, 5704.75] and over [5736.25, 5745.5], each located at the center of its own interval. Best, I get 1.3 angstroms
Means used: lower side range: 2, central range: 2.06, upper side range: 2.41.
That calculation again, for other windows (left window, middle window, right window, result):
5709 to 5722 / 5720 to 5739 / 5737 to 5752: 0.5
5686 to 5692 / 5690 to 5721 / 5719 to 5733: 1.2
